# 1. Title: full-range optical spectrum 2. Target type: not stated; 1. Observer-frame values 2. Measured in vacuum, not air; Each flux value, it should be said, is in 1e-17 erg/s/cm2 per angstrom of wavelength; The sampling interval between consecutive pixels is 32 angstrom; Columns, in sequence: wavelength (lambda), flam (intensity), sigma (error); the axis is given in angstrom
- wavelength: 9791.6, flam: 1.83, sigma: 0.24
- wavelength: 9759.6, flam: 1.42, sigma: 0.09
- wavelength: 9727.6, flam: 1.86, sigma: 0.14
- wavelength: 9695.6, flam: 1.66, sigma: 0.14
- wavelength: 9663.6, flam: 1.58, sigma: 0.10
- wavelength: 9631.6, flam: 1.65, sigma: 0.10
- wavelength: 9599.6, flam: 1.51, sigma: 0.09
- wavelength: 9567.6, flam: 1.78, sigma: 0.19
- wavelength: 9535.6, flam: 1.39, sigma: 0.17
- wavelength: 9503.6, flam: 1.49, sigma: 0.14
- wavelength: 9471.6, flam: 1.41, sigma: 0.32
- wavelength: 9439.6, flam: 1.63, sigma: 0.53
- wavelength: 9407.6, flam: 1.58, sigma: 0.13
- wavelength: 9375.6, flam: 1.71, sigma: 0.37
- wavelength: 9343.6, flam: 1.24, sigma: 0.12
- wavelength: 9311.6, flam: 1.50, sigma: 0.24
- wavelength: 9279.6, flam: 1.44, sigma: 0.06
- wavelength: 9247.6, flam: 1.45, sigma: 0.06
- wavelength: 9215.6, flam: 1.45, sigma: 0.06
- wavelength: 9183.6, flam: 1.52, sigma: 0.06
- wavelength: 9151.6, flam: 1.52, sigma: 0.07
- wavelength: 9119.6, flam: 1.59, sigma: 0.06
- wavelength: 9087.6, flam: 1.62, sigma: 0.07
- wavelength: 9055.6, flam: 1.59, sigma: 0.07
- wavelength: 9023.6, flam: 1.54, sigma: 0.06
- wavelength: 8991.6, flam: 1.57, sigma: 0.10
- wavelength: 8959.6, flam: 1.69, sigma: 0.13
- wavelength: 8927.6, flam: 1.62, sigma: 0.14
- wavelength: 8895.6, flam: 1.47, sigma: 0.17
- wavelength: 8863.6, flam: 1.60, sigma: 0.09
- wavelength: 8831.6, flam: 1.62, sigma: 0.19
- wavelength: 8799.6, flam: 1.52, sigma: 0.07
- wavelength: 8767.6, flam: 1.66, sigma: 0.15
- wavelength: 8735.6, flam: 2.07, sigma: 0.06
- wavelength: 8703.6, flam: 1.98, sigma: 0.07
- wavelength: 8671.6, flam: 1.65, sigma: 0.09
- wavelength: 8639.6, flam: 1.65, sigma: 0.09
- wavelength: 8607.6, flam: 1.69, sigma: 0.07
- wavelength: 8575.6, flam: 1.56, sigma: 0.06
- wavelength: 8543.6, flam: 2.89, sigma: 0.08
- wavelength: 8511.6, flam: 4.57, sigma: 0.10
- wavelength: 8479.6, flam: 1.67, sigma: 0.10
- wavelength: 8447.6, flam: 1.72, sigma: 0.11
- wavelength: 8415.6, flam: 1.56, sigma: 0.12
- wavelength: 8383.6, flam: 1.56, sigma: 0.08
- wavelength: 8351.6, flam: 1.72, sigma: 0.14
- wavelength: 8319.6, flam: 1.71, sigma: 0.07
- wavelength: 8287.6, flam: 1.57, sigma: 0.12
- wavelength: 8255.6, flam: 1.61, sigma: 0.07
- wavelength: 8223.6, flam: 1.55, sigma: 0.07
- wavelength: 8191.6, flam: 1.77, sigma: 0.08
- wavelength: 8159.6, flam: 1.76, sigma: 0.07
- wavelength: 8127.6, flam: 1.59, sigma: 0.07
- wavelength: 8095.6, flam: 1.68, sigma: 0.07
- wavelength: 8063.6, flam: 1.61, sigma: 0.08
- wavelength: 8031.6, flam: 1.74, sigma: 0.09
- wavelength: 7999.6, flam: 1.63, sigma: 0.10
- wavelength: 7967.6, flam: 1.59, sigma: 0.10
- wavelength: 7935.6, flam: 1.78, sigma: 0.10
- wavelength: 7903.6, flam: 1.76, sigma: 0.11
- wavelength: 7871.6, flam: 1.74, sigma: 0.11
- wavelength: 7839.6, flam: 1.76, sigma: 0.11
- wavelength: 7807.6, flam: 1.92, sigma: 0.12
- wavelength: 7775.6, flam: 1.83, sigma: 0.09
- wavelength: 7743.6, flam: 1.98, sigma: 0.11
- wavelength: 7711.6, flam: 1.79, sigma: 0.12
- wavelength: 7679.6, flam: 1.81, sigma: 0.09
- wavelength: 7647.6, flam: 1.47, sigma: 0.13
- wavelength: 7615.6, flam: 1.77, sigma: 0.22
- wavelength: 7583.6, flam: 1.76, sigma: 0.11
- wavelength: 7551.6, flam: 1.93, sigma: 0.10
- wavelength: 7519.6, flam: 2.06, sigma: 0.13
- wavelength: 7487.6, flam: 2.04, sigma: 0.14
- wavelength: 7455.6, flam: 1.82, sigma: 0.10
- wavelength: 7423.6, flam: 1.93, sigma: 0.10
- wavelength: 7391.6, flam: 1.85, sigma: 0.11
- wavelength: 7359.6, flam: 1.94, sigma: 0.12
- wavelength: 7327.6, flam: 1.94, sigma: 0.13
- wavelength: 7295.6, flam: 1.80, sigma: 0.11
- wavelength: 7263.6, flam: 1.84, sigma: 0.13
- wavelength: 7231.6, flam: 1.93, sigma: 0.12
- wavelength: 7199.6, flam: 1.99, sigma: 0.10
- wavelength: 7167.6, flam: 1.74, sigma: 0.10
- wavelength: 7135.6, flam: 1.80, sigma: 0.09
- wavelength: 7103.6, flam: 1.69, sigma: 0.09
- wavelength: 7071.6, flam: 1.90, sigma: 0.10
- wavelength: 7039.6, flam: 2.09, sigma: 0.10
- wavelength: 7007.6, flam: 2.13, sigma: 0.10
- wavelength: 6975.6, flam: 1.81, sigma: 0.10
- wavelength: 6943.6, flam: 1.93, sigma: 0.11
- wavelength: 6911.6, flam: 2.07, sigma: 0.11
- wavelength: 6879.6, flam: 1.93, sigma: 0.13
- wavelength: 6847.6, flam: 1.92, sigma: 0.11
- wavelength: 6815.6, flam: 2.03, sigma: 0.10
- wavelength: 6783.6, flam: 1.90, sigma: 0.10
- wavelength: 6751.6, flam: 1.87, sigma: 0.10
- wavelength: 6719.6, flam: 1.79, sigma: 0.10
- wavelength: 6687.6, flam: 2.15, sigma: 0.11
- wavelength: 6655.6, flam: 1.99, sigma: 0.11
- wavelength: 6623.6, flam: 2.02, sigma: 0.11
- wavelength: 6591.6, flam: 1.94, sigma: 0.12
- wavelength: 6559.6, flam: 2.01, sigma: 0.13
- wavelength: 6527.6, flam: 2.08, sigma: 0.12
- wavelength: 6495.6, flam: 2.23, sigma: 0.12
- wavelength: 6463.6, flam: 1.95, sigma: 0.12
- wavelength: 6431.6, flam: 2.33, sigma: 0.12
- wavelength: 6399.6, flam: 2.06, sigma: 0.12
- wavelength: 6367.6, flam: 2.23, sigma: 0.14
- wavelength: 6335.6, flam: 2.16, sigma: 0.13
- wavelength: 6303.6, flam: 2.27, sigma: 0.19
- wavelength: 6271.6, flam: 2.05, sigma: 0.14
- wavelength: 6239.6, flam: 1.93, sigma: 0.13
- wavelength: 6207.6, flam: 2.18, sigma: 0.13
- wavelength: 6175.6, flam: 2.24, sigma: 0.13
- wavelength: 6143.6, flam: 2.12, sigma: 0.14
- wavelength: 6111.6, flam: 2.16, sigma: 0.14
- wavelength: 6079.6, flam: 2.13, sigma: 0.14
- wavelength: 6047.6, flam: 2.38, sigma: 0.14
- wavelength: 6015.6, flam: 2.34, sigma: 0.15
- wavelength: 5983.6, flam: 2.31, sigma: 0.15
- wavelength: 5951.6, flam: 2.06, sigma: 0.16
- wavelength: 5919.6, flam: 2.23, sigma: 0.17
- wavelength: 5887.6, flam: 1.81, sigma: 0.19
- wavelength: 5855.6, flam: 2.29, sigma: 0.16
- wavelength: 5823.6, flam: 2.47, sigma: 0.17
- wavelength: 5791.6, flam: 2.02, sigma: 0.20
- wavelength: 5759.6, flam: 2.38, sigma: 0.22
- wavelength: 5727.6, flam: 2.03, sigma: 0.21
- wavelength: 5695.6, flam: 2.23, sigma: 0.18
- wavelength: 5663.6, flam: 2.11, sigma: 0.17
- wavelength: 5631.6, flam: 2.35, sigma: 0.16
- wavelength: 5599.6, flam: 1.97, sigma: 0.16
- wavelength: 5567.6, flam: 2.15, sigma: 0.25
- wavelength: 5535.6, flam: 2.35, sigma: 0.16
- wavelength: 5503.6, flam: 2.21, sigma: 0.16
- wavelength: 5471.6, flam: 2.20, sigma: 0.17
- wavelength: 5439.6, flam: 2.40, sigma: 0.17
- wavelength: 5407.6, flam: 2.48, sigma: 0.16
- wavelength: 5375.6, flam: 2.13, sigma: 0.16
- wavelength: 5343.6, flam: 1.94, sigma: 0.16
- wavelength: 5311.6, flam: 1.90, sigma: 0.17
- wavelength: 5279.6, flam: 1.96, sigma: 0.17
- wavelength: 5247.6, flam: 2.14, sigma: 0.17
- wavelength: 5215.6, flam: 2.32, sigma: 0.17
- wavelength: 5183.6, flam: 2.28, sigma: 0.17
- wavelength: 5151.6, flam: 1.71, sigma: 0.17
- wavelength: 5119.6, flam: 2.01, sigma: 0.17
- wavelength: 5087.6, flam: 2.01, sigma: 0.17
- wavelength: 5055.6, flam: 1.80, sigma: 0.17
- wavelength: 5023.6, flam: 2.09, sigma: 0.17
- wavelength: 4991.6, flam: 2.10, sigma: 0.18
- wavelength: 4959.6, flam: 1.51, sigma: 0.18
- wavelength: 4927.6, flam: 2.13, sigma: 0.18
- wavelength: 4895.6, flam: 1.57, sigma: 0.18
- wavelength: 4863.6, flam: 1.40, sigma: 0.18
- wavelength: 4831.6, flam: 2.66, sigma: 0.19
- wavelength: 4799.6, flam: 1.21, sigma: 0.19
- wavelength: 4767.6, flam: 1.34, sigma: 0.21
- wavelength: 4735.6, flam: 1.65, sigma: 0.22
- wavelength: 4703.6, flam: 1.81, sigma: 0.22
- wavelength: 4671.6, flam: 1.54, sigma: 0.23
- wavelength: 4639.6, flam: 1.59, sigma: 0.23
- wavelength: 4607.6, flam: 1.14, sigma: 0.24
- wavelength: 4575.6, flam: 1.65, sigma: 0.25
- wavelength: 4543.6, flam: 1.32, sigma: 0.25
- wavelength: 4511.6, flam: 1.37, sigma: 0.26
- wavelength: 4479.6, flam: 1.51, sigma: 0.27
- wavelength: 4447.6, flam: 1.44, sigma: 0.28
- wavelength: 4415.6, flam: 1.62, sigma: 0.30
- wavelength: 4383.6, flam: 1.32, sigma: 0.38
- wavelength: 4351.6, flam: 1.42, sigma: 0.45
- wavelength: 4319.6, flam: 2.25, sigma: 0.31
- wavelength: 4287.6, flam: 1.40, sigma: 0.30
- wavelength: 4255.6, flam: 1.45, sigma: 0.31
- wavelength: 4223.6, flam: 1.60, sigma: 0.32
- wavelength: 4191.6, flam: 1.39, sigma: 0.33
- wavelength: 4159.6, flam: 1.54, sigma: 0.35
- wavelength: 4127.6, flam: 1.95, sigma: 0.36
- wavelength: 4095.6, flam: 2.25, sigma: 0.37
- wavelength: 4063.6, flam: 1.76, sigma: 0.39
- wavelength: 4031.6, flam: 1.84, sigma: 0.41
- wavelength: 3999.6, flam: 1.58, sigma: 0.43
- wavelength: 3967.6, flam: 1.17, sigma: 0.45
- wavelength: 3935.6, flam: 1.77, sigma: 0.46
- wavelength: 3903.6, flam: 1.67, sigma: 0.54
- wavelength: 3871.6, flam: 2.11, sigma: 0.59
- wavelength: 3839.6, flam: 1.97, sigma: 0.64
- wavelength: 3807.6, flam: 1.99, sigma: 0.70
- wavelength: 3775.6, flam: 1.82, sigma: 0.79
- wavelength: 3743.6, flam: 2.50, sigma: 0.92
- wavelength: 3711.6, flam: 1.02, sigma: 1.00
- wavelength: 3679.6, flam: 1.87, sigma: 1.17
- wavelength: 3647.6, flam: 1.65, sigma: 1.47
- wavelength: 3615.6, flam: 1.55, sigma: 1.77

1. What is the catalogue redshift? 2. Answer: 0.297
